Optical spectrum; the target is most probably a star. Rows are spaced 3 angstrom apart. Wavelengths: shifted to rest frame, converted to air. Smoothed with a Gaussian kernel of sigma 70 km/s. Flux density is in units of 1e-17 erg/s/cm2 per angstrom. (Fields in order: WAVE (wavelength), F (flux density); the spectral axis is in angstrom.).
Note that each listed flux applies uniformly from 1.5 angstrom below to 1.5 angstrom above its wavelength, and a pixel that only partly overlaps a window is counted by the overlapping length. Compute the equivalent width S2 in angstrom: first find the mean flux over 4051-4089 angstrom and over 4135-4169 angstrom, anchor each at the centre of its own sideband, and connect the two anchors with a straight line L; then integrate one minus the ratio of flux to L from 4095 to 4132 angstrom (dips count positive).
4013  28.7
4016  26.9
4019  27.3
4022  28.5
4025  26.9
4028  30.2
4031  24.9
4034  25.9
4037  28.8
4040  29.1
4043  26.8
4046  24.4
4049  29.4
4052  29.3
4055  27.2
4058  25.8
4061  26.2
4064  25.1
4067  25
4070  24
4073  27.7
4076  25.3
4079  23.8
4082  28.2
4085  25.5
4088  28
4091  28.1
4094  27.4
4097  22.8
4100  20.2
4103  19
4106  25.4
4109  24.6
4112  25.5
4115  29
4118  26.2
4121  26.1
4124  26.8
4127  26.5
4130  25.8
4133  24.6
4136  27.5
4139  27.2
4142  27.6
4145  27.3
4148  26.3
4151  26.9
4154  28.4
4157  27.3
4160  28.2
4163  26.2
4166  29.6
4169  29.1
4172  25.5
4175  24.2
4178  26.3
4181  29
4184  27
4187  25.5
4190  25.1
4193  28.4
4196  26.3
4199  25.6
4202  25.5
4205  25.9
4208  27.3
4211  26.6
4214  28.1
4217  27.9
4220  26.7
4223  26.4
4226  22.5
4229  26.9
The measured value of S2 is 2.8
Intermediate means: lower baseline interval 26.2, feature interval 24.9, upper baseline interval 27.6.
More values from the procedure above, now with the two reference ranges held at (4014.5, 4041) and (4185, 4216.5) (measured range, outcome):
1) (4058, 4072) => 1.1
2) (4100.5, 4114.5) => 1.7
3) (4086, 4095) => -0.2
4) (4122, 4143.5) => 0.3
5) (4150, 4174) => -0.8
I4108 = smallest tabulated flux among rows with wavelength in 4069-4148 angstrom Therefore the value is 19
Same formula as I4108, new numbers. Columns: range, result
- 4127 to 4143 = 24.6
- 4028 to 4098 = 22.8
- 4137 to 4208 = 24.2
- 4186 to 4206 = 25.1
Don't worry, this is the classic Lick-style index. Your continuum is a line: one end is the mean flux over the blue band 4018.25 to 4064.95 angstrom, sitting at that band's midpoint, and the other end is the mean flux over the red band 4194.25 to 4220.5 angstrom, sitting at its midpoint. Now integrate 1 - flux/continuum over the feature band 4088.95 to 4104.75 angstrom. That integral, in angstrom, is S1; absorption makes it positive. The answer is 2.0 angstrom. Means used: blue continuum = 27.3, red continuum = 26.7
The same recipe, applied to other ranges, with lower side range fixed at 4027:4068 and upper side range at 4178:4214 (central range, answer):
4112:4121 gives -0.1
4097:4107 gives 2.0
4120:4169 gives -0.6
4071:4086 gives 0.5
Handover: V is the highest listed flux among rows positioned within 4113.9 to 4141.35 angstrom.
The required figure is 29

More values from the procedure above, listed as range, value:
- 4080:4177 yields 29.6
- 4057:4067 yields 26.2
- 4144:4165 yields 28.4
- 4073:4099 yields 28.2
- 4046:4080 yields 29.4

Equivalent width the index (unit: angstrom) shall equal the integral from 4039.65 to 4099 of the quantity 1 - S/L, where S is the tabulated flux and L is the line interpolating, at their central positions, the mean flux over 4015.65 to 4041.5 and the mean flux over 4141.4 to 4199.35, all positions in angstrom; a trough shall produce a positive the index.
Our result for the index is 2.4 angstrom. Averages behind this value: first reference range 27.6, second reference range 27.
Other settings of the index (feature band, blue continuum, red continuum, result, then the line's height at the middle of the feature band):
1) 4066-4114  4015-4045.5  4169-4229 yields 3.54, 27.1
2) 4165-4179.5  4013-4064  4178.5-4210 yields -0.10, 26.7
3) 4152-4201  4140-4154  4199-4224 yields 0.02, 27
